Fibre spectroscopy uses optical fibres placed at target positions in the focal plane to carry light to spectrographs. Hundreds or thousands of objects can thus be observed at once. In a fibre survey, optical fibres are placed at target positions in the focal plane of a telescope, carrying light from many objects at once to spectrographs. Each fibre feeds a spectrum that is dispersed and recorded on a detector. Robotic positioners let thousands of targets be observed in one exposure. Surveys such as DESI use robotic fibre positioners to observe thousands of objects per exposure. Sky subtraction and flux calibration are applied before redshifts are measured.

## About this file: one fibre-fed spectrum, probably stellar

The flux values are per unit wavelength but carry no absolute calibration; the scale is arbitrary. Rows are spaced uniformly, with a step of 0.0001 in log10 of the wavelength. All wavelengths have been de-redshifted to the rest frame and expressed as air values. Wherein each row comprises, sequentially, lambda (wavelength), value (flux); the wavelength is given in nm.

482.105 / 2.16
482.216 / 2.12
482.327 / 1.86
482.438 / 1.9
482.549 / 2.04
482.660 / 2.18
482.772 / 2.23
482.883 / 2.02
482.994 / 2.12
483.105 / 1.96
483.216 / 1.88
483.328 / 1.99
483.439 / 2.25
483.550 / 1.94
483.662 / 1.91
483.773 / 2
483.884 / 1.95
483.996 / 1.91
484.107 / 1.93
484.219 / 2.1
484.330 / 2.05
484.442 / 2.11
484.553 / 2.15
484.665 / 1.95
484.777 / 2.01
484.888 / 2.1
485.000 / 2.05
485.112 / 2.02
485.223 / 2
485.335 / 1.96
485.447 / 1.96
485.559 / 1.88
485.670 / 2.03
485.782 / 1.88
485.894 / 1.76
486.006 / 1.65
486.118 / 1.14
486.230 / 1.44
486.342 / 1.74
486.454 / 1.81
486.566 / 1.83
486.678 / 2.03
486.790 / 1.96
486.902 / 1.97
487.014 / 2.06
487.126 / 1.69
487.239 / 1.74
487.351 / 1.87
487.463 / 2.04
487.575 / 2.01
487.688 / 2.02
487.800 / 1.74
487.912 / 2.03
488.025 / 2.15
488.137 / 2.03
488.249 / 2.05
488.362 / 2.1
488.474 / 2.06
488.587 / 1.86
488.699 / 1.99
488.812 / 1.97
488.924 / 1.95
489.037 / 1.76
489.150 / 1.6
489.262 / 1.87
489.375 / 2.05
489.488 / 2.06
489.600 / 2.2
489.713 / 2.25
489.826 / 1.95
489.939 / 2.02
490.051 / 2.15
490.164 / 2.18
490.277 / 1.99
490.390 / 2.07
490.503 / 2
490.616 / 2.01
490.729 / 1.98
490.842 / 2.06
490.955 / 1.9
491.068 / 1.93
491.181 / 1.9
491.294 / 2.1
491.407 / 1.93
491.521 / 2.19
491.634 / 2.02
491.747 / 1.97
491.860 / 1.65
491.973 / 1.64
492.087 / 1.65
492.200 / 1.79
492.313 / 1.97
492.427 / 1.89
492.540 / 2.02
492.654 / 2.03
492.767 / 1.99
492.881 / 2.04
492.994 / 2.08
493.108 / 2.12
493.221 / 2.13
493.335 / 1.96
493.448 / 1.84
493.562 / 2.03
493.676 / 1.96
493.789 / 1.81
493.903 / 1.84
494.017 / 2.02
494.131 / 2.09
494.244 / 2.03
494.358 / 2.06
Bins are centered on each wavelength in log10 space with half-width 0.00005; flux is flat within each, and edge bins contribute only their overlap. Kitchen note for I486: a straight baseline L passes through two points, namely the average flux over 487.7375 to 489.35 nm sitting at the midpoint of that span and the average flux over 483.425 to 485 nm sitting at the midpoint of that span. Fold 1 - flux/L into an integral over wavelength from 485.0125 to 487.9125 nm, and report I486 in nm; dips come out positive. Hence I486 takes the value 0.18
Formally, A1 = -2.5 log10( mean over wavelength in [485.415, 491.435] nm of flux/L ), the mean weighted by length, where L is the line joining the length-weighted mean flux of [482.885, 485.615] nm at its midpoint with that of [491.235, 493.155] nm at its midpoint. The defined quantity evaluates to 0.02 mag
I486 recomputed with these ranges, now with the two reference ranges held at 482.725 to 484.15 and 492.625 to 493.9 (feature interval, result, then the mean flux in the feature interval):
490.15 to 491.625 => -0.01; 2.01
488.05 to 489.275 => 0.04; 1.94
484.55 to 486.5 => 0.15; 1.85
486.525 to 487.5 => 0.05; 1.91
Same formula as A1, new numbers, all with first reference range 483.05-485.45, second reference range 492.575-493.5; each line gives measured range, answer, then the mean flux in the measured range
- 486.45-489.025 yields 0.03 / 1.95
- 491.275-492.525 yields 0.07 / 1.89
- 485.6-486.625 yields 0.18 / 1.7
